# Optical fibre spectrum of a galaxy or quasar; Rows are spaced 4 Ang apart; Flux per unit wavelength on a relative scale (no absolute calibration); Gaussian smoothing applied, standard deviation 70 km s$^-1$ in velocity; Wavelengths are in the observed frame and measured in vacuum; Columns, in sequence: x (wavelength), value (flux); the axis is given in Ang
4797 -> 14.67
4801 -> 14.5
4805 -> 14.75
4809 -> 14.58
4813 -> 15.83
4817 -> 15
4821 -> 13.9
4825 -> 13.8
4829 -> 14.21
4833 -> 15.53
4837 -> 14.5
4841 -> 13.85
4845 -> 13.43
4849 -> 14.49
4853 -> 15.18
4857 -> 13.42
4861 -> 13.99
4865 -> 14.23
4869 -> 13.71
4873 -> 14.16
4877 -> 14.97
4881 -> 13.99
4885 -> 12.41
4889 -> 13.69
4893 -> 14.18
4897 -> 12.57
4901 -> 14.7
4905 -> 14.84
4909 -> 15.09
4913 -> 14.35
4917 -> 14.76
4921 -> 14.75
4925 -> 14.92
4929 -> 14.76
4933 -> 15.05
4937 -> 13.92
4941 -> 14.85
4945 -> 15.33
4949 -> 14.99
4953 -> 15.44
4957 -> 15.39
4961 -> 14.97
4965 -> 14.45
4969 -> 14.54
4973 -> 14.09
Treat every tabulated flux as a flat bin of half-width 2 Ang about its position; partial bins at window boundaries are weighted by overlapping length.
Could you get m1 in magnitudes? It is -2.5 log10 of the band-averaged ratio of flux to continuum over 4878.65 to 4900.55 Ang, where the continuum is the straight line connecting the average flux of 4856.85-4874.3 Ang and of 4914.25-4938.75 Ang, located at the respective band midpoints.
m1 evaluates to 0.06 mag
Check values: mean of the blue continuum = 13.9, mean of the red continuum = 14.7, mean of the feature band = 13.5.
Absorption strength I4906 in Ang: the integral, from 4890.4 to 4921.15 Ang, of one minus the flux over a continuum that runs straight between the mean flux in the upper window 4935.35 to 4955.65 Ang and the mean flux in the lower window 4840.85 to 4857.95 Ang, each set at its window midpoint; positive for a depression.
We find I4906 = 0.50 Ang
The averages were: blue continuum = 14.1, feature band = 14.4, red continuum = 14.9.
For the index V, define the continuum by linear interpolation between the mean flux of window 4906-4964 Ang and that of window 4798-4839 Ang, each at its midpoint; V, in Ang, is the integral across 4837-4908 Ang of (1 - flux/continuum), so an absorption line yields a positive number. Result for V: 3.6 Ang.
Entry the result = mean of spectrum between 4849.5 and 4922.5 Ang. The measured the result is 14.2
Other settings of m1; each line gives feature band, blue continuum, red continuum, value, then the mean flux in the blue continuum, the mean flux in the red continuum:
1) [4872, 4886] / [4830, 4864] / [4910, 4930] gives 0.039 mag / 14.3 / 14.7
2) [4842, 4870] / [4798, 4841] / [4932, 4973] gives 0.047 mag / 14.6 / 14.8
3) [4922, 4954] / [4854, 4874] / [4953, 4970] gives -0.014 mag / 14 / 14.9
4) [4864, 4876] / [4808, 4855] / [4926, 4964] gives 0.043 mag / 14.5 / 15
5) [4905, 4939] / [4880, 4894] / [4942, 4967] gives -0.030 mag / 13.5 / 15.1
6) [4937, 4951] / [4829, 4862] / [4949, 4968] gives 0.003 mag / 14.3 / 15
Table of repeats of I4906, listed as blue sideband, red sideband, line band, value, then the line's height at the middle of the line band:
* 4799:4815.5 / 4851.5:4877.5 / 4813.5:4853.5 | 0.45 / 14.6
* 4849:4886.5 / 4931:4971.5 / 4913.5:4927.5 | -0.17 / 14.6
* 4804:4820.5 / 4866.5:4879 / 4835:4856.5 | 0.51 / 14.6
